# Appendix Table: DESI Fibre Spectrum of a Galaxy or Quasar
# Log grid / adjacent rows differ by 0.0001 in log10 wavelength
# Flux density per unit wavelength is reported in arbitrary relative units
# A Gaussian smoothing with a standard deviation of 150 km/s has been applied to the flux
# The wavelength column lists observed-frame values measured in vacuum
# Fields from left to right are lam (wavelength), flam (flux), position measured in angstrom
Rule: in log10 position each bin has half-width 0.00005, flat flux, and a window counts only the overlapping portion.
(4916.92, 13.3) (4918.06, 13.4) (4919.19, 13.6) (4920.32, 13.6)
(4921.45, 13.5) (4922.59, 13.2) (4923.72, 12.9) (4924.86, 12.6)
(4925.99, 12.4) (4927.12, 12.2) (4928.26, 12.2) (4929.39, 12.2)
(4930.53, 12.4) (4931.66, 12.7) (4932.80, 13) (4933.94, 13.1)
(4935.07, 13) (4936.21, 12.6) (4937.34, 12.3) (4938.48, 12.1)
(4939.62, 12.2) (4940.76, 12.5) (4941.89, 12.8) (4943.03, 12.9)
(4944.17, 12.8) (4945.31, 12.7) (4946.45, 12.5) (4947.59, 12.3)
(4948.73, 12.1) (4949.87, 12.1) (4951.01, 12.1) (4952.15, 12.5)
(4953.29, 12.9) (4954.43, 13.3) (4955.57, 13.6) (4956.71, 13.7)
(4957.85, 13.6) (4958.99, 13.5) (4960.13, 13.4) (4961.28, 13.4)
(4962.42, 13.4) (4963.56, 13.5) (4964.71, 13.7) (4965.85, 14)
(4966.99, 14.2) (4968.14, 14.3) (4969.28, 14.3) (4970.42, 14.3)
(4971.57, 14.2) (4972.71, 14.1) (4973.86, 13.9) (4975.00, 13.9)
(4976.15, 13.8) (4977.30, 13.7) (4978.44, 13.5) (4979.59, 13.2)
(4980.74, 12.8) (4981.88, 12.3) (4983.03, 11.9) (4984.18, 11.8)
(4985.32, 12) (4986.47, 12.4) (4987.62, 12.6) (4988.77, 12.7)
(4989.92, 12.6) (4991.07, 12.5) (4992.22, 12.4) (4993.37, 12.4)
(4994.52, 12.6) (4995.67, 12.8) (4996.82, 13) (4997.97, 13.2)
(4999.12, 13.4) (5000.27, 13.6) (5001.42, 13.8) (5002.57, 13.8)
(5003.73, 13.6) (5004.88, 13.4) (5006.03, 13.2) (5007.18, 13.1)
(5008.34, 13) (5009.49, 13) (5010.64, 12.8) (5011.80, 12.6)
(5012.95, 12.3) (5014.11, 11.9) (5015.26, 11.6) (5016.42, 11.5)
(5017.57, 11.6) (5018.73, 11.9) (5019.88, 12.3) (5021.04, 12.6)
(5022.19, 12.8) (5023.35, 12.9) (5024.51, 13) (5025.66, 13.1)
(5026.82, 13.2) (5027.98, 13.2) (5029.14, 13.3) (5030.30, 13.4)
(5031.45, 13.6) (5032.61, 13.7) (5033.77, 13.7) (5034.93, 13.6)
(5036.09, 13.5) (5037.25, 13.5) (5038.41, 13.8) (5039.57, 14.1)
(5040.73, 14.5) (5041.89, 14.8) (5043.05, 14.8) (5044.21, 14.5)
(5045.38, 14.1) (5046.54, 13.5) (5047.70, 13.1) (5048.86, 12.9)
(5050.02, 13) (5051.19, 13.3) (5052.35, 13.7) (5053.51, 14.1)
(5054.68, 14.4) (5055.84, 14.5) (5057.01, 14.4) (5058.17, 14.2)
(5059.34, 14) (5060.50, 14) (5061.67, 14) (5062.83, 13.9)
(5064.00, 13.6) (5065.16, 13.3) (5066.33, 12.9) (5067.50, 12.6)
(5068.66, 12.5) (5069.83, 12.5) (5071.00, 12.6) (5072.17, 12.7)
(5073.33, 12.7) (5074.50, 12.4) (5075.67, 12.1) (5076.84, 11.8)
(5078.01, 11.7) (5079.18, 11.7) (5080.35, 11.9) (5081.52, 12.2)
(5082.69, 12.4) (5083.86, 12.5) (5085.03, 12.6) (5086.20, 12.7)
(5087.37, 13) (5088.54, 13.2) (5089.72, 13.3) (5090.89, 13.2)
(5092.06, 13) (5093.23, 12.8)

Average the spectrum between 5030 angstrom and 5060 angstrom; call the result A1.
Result 13.9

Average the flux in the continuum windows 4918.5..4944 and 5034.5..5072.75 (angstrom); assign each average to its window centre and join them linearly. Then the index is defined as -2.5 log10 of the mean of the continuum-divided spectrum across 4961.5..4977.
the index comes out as -0.07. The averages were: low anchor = 12.7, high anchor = 13.7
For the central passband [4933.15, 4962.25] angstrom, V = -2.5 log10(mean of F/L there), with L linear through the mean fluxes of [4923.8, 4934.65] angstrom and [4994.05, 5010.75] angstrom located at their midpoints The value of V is -0.007 mag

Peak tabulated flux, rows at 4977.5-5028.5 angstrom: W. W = 13.8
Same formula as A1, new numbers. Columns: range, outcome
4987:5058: 13.2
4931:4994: 13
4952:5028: 13.1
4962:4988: 13.4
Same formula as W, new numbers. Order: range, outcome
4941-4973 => 14.3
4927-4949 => 13.1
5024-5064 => 14.8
